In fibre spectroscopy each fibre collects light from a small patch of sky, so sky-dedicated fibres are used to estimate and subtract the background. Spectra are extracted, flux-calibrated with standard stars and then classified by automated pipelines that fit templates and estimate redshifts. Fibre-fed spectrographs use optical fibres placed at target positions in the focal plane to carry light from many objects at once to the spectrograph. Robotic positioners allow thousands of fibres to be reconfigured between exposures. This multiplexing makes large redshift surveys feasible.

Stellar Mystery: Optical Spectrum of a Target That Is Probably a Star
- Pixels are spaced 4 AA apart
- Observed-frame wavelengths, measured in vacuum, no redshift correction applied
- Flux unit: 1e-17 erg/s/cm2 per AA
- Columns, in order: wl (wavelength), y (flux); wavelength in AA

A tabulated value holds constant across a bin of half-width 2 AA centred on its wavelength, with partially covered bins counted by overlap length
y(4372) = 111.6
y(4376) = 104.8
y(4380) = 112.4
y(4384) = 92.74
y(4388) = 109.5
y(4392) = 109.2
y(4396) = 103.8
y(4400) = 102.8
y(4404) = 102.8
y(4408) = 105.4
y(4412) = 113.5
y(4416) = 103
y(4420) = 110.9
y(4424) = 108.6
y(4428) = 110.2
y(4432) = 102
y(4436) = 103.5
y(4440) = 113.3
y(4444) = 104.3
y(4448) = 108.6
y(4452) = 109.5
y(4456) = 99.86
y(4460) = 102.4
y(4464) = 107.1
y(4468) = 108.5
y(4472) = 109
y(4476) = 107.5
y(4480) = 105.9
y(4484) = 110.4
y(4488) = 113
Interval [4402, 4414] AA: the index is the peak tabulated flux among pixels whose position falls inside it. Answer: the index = 113.5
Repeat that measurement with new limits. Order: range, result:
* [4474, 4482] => 107.5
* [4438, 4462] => 113.3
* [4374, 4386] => 112.4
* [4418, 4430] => 110.9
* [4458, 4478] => 109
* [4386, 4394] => 109.5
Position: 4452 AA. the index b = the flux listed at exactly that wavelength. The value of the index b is 109.5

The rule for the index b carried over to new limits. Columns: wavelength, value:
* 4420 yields 110.9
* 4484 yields 110.4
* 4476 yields 107.5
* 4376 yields 104.8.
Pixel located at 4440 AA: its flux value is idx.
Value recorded 113.3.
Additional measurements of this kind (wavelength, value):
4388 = 109.5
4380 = 112.4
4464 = 107.1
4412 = 113.5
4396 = 103.8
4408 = 105.4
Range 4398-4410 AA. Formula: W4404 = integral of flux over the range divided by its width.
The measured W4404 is 104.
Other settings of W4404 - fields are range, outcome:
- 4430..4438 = 103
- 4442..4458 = 106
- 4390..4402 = 105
